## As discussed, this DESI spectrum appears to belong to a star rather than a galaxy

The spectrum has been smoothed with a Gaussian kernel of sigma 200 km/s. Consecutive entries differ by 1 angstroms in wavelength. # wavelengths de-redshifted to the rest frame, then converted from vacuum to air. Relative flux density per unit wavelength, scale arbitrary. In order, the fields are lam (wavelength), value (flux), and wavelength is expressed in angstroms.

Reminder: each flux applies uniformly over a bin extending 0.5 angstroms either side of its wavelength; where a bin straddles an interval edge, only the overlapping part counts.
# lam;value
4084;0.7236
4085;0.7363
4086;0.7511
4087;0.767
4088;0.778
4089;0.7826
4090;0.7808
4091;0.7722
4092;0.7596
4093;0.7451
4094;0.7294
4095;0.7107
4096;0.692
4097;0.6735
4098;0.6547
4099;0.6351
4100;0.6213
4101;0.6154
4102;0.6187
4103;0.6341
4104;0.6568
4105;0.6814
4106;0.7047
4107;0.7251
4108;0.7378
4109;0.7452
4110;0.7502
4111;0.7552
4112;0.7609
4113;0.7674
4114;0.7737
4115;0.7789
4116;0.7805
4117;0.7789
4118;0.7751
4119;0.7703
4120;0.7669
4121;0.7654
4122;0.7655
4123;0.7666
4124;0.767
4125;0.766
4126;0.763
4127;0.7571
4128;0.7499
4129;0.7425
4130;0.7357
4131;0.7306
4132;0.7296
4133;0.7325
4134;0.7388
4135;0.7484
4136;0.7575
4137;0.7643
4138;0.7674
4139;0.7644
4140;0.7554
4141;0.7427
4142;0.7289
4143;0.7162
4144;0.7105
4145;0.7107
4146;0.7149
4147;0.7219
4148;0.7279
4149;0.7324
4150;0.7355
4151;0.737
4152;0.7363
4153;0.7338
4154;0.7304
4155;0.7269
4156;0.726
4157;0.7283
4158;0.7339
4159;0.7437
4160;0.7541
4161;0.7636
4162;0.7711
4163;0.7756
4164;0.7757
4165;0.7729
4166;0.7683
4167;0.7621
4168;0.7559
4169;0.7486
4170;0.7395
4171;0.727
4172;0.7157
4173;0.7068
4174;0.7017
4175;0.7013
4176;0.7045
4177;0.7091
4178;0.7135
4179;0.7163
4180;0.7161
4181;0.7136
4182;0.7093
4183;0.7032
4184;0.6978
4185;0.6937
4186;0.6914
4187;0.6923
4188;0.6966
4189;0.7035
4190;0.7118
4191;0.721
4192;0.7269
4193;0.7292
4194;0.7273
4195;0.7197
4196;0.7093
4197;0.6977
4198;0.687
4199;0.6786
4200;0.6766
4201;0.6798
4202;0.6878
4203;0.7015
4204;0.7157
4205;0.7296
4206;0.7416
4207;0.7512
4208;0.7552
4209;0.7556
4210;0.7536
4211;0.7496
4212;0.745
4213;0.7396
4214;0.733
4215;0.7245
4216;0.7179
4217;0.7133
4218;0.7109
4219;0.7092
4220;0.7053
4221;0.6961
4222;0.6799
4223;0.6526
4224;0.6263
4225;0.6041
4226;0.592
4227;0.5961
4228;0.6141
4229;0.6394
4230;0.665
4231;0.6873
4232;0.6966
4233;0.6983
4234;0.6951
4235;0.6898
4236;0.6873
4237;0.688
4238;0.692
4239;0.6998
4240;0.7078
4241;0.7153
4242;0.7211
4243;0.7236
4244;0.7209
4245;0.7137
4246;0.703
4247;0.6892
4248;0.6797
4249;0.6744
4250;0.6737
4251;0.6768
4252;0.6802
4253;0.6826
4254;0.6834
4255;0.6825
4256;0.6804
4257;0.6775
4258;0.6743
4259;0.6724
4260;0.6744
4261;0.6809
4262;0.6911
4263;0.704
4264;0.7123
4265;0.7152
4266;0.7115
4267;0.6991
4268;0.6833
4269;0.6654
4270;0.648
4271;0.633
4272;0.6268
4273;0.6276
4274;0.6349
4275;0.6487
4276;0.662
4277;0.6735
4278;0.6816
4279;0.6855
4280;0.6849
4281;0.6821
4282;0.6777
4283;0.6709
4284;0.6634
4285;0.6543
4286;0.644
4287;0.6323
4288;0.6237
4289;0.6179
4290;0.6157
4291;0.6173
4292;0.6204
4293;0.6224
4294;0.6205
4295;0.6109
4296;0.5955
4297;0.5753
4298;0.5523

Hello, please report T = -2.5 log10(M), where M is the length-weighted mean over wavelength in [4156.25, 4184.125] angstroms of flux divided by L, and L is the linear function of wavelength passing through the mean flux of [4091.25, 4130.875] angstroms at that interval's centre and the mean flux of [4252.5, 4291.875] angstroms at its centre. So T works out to -0.04 mag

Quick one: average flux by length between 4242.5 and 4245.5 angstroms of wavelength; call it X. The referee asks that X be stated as 0.719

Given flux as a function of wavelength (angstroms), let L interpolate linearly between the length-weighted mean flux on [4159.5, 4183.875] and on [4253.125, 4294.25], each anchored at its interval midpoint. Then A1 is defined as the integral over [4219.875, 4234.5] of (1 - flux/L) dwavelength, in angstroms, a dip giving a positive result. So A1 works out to 0.8 angstroms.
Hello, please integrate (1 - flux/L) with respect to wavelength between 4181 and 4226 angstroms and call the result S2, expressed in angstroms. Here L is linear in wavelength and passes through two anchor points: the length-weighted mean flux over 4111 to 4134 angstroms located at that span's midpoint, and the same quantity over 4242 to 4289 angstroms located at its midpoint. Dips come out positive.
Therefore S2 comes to 0.33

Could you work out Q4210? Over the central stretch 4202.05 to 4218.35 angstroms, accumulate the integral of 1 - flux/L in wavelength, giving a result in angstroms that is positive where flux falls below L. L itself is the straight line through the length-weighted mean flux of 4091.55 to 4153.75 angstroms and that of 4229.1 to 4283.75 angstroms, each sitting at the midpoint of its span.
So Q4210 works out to -0.77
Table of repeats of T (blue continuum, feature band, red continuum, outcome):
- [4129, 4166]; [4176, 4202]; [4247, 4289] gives 0.02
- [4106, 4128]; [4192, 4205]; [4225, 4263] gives 0.01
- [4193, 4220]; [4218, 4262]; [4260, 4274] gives 0.02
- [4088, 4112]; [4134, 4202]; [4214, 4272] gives -0.05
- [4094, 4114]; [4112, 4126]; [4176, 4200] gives -0.11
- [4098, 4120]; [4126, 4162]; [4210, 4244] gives -0.04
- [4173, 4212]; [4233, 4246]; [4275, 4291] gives -0.03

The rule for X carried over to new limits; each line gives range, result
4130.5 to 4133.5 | 0.731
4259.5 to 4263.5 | 0.688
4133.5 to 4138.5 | 0.755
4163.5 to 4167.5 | 0.77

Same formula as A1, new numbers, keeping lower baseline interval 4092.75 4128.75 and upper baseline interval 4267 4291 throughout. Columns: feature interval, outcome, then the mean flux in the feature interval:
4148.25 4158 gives -0.33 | 0.732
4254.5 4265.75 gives -0.45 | 0.688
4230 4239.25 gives -0.25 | 0.691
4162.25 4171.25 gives -0.74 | 0.76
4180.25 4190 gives -0.10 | 0.701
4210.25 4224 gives -0.62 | 0.711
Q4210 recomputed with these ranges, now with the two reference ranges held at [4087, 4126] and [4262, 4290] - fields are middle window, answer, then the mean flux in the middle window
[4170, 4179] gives -0.1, 0.712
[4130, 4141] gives -0.4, 0.748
